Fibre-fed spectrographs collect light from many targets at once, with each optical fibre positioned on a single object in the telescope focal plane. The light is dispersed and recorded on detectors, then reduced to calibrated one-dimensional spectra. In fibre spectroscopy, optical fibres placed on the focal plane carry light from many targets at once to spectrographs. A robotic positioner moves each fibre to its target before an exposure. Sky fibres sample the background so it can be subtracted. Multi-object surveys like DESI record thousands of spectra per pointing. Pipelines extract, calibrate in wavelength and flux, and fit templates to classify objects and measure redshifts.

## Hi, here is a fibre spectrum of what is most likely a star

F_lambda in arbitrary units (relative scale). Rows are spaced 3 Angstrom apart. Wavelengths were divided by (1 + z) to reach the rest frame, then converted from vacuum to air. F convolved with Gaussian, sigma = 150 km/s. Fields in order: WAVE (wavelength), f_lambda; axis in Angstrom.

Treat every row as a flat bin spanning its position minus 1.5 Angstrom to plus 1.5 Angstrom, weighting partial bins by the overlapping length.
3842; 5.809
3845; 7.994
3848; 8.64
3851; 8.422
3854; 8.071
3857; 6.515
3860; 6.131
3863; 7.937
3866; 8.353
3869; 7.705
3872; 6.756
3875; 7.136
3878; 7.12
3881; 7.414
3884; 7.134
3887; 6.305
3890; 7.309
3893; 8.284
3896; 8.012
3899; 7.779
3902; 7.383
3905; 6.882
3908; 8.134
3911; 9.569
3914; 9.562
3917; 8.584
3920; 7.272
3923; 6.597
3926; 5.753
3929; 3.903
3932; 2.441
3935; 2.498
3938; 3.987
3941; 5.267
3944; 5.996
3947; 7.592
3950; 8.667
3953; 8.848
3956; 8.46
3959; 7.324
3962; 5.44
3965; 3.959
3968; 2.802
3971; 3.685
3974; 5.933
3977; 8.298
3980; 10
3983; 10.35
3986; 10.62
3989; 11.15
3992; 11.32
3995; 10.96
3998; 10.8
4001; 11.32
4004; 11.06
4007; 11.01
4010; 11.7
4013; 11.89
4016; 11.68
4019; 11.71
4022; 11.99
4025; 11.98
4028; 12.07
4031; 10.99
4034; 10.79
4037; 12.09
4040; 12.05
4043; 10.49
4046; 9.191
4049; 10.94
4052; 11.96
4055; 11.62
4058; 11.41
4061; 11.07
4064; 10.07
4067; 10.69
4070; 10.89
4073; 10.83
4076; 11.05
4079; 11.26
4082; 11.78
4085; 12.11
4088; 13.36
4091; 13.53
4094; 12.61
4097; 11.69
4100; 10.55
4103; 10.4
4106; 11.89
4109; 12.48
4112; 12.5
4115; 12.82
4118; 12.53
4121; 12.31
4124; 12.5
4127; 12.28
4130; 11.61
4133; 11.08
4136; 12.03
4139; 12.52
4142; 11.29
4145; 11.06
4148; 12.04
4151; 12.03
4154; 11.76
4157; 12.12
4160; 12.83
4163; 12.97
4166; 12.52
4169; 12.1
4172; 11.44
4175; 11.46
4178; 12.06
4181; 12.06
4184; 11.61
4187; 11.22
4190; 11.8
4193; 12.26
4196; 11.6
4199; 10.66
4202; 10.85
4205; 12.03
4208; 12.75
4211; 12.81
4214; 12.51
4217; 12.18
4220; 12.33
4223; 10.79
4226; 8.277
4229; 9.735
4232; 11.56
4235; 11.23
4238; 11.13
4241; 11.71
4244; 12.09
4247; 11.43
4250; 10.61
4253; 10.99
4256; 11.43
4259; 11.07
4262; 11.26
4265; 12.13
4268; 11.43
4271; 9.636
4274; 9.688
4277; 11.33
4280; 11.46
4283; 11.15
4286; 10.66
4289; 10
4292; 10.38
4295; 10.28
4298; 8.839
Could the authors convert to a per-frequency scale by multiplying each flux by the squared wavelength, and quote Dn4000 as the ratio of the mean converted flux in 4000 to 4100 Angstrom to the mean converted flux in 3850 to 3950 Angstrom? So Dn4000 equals 1.79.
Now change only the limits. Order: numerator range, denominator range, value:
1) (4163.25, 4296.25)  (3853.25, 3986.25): 1.90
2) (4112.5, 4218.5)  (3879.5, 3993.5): 1.89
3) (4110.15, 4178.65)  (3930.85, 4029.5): 1.52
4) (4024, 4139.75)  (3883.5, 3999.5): 1.71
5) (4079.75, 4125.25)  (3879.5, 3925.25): 1.75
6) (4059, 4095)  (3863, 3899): 1.72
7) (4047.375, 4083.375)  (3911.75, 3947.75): 2.04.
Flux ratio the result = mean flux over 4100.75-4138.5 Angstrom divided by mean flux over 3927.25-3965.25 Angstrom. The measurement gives 2.1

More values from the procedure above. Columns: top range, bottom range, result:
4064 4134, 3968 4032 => 1.15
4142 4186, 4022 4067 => 1.07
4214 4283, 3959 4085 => 1.08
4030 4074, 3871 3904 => 1.50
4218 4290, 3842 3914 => 1.44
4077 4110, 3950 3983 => 1.77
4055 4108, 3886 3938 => 1.70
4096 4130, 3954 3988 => 1.69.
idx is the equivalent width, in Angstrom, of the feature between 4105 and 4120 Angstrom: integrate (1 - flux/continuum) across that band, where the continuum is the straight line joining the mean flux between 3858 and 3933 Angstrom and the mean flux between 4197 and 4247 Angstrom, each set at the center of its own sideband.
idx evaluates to -3.7 Angstrom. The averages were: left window 7.21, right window 11.4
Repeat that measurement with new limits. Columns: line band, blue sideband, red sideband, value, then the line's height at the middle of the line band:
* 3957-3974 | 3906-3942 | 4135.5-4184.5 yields 5.43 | 7.18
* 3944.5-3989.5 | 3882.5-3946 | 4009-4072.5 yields 6.03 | 8.56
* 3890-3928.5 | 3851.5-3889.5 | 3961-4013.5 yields 0.59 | 7.83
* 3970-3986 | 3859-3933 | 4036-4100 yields 2.08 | 9.23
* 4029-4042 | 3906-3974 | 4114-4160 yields -3.52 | 9.02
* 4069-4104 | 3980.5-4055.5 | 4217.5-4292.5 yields -1.68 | 11.2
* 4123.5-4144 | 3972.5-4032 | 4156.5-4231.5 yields -0.74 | 11.4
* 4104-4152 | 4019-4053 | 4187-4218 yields -1.63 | 11.6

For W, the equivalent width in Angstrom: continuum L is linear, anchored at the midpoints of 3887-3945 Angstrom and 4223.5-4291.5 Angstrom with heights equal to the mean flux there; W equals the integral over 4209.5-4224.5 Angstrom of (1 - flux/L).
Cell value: -2.5 Angstrom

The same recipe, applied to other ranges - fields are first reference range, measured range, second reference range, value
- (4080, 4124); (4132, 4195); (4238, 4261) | -0.53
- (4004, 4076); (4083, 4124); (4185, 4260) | -3.30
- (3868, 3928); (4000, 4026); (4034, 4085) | -3.92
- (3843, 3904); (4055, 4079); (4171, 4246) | -2.70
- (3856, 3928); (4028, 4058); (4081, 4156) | -1.94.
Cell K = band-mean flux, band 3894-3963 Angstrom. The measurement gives 6.8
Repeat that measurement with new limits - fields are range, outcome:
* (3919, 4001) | 7.11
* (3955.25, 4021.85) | 9.22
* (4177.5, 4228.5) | 11.6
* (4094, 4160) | 11.9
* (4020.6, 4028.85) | 12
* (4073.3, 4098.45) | 12.1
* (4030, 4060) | 11.2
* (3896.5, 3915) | 8.17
